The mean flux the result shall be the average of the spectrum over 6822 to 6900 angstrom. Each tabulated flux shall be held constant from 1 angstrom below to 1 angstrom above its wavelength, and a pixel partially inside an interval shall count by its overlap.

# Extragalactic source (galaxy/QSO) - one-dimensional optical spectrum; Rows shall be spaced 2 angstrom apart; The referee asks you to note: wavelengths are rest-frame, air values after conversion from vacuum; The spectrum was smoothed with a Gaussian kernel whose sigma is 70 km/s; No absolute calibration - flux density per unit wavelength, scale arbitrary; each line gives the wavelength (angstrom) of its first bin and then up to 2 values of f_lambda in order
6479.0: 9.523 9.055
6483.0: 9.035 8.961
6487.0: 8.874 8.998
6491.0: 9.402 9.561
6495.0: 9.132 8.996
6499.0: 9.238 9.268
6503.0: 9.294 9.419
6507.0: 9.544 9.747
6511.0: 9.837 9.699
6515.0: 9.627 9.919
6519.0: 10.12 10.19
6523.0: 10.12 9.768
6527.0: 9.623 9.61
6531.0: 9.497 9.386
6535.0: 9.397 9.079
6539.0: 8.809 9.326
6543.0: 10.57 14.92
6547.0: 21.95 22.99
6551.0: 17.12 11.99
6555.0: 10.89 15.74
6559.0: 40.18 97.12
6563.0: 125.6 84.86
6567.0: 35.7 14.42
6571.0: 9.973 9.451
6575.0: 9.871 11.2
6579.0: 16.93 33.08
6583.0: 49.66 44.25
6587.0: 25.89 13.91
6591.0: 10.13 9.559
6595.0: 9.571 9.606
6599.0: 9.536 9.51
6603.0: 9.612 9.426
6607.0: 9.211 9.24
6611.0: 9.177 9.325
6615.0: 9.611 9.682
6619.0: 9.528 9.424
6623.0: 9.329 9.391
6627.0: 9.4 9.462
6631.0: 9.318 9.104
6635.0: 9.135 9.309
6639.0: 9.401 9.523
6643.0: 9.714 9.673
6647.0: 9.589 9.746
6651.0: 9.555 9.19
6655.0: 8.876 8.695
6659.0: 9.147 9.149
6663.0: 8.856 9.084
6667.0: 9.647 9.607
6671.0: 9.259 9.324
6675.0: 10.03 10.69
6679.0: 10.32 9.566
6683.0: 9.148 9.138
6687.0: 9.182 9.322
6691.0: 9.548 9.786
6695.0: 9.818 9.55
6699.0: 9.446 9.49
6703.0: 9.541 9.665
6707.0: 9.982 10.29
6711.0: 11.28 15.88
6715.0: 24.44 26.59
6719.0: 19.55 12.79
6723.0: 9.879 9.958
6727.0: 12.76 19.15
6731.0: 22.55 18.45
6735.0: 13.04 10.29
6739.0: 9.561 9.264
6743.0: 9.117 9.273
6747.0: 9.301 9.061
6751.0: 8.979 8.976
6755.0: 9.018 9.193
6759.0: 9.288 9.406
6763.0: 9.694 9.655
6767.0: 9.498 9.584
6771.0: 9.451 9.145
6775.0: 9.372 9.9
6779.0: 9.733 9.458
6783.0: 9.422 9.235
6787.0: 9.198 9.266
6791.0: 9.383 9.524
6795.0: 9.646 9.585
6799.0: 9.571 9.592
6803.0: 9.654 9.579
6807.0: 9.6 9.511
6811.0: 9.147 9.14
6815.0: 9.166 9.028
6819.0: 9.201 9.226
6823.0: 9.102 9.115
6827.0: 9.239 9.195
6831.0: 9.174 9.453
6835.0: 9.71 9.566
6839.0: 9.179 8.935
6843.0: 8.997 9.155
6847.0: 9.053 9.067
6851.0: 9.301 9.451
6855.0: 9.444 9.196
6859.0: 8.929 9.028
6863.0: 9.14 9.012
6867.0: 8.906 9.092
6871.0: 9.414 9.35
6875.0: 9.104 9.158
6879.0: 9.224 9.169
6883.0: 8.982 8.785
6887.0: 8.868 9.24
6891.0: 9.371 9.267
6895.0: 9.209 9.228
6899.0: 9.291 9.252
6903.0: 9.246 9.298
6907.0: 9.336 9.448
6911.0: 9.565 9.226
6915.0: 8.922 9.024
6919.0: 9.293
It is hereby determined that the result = 9.18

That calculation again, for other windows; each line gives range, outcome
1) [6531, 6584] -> 27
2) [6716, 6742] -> 14.9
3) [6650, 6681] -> 9.43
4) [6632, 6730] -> 10.9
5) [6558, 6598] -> 33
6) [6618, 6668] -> 9.33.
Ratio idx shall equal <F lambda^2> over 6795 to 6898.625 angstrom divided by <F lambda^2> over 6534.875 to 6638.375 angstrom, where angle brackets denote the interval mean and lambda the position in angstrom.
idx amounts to 0.5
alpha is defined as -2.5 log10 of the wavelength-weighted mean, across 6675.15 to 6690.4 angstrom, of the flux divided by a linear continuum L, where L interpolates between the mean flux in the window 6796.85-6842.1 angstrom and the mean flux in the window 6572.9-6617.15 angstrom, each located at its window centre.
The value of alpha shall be 0.323 mag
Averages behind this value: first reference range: 15.3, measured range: 9.64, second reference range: 9.33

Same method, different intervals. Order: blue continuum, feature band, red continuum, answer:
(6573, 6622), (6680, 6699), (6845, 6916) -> 0.34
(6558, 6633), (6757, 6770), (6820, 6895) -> 0.40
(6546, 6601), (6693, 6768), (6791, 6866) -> 0.35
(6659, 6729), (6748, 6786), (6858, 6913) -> 0.12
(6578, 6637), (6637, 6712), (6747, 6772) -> 0.22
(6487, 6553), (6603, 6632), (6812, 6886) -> 0.10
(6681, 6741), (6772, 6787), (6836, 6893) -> 0.17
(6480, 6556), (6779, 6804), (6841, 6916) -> 0.01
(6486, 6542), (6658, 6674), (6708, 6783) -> 0.20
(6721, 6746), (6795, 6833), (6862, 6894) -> 0.15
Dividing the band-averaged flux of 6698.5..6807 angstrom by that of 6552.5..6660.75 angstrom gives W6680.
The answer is 0.6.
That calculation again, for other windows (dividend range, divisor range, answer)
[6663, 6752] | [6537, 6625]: 0.55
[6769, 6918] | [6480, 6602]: 0.51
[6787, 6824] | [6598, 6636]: 1.00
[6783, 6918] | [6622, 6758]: 0.86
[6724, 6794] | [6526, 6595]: 0.43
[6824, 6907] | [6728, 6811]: 0.89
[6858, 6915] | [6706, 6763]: 0.72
